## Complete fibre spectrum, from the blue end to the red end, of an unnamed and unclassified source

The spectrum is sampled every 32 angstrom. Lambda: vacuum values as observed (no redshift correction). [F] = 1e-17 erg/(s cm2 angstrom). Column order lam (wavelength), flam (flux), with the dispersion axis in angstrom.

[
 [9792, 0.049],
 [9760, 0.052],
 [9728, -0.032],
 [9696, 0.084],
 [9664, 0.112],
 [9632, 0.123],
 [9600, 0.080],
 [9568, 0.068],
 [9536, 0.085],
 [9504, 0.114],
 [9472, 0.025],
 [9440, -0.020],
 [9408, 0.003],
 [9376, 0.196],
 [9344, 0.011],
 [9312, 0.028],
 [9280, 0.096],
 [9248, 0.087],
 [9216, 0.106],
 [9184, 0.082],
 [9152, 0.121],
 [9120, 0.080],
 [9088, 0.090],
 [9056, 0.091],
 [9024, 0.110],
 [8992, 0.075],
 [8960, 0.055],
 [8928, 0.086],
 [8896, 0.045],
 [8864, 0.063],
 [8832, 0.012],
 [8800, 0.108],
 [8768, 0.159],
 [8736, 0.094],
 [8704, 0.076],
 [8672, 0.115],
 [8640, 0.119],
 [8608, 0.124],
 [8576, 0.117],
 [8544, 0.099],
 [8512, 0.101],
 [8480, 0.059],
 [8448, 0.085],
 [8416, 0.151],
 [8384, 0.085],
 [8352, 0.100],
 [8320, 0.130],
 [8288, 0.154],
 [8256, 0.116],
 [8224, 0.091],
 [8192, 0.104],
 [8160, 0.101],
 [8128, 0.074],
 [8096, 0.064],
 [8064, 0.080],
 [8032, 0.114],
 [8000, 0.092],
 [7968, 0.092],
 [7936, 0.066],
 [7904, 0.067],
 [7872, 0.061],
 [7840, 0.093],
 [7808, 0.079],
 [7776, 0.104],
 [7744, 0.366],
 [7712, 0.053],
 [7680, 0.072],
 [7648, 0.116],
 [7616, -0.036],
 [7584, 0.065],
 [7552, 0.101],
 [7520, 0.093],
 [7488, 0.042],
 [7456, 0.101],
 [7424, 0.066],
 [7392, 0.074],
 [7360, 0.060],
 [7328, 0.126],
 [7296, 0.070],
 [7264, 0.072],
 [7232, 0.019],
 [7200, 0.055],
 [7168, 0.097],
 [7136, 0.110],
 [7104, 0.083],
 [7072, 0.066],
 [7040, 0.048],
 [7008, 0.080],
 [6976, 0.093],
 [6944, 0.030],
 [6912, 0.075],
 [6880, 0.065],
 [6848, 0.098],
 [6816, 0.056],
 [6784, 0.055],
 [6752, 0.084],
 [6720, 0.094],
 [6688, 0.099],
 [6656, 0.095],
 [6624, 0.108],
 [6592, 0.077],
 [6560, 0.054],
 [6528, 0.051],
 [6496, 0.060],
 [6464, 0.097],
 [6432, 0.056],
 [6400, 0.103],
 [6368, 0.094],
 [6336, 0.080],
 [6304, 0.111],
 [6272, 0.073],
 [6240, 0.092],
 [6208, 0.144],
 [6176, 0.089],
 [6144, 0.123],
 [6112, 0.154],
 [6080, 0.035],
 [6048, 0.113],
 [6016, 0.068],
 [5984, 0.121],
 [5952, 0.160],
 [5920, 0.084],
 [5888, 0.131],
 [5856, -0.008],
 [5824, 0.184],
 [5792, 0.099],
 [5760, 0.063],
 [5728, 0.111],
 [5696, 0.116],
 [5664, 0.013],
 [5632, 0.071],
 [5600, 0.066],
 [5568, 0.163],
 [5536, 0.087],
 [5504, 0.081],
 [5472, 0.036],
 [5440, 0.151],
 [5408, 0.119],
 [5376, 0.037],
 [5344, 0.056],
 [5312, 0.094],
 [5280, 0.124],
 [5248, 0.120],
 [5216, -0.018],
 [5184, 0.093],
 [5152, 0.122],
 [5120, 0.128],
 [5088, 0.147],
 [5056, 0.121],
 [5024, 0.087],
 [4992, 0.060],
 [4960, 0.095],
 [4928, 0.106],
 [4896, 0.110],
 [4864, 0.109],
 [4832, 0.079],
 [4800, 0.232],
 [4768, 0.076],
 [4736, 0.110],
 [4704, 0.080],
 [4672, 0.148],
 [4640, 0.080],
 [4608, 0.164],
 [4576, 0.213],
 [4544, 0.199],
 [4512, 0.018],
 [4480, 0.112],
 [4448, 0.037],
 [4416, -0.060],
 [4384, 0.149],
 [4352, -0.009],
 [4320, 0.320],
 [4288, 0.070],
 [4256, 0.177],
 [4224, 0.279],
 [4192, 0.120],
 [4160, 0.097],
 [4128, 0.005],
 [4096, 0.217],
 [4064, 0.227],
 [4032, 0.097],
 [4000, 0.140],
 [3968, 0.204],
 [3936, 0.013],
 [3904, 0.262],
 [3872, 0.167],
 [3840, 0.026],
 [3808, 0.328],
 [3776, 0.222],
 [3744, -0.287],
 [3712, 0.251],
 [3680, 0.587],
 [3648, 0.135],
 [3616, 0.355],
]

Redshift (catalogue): 1.08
